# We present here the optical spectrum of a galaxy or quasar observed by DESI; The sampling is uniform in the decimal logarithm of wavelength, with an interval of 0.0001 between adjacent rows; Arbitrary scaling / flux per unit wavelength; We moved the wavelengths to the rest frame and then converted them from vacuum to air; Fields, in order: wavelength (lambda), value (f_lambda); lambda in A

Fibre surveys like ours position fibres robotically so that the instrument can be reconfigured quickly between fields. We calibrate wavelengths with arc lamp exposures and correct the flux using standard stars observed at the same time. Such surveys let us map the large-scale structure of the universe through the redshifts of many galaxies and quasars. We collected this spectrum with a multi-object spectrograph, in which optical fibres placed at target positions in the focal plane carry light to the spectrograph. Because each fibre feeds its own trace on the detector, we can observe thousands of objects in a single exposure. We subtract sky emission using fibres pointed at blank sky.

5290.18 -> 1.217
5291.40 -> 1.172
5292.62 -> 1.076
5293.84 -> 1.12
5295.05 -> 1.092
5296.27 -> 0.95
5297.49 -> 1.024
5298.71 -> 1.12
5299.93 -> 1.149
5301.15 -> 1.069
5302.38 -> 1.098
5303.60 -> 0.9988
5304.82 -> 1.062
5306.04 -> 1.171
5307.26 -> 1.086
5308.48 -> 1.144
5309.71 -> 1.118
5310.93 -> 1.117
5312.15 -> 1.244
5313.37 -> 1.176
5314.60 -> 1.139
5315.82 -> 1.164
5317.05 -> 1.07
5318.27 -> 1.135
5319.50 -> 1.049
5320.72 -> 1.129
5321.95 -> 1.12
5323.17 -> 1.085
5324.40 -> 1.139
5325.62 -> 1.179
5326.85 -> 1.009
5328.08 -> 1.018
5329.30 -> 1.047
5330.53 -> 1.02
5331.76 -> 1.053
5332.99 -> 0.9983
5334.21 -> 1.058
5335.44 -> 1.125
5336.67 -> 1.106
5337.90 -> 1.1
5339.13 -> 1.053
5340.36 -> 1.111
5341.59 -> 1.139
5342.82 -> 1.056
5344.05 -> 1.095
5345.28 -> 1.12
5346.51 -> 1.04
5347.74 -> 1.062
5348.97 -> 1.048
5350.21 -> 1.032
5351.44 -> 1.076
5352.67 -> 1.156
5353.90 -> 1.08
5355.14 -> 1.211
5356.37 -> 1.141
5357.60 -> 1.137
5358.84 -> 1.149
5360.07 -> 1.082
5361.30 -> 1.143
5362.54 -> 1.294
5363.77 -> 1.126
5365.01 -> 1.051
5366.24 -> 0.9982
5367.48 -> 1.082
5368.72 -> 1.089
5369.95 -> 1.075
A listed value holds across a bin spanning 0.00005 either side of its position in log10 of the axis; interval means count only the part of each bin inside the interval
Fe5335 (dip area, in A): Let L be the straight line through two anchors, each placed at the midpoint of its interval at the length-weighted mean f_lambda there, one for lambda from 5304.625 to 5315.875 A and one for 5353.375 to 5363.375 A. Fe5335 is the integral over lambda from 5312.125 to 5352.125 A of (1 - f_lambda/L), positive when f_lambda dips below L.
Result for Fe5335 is 2.1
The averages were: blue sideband 1.14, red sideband 1.15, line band 1.09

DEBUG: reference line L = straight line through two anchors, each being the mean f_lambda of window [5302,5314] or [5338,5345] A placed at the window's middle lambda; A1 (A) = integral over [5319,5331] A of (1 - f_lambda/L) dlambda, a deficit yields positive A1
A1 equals 0.3 A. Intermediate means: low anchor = 1.12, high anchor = 1.09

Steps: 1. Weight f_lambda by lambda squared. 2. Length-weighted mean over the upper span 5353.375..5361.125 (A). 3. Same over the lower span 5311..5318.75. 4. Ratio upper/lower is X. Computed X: 1.00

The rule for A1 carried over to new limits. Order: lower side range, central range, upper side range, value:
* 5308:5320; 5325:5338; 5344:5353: 0.5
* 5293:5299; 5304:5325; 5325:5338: -1.2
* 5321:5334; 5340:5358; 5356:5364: 0.4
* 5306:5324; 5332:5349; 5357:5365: 0.9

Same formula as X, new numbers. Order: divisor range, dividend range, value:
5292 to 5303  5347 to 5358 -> 1.05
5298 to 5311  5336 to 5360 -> 1.02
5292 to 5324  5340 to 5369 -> 1.02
